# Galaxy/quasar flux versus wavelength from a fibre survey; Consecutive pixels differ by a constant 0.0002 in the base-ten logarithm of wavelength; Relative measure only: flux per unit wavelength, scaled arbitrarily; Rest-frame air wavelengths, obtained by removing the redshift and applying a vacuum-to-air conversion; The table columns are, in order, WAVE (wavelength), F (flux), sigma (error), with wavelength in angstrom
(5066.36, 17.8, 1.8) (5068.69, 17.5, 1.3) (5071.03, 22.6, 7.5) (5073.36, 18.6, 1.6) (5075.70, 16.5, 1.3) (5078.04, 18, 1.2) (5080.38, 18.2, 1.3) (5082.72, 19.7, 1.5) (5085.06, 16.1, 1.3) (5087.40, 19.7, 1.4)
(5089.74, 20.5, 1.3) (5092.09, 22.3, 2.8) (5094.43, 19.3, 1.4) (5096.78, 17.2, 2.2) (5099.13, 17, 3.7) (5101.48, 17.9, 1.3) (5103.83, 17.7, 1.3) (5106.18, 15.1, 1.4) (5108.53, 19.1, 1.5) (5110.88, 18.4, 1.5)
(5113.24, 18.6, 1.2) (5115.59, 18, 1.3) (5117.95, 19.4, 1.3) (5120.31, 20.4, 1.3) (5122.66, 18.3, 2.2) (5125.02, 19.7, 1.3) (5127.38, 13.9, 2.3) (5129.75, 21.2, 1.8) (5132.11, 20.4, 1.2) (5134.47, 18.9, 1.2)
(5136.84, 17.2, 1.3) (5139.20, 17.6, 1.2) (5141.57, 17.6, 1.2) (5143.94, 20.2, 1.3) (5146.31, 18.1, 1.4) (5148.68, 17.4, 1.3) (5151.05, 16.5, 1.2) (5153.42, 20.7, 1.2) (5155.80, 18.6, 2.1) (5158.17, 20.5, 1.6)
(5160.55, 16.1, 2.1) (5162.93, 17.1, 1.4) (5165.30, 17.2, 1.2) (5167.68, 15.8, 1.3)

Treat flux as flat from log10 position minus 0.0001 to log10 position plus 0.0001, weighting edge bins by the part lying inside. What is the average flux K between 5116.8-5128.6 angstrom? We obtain 18.3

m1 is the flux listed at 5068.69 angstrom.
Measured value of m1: 17.5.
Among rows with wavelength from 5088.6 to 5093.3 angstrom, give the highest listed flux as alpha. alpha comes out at 22.3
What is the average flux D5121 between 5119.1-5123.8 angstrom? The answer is 19.4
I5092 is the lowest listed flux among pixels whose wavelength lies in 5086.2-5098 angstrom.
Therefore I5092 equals 17.2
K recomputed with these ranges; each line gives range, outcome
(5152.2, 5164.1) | 18.6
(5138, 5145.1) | 18.5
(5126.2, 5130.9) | 17.5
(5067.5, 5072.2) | 20.1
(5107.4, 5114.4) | 18.7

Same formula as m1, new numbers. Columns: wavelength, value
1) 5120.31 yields 20.4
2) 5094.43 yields 19.3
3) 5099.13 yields 17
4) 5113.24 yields 18.6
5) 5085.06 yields 16.1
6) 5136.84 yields 17.2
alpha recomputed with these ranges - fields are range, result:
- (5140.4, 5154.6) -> 20.7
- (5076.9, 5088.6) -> 19.7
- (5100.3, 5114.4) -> 19.1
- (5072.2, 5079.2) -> 18.6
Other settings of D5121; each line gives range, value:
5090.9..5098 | 19.6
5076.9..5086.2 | 18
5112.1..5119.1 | 18.7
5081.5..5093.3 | 19.7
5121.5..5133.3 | 18.7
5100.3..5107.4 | 16.9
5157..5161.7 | 18.3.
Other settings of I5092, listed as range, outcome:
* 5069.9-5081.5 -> 16.5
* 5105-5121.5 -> 15.1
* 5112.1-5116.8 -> 18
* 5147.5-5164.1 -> 16.1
